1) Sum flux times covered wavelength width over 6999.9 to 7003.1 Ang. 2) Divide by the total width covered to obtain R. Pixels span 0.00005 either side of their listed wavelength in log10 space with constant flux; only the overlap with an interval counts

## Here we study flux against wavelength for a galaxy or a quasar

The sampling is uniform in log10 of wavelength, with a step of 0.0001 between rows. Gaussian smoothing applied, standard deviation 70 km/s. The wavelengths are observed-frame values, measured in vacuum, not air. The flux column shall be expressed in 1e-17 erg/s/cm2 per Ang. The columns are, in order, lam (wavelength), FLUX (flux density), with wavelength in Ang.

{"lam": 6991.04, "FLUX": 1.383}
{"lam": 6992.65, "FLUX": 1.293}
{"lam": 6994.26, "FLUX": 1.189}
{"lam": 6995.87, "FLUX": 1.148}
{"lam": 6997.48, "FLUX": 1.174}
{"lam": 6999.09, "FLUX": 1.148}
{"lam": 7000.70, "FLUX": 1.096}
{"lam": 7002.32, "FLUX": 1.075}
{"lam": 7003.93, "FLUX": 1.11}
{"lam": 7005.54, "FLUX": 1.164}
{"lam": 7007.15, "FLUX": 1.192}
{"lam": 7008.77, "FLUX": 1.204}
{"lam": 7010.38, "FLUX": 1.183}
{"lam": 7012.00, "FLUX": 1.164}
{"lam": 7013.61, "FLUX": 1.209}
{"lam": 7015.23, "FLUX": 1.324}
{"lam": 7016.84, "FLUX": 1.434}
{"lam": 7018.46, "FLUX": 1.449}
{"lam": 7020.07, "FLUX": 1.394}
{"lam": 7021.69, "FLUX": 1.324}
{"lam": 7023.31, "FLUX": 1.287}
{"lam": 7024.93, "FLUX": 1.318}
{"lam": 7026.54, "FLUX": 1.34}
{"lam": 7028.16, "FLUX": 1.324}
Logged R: 1.08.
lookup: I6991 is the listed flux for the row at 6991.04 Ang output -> 1.383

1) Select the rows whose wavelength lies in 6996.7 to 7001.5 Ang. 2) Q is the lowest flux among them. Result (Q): 1.096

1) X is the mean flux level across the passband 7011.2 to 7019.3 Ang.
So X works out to 1.32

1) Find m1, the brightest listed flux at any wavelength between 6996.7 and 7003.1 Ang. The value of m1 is 1.174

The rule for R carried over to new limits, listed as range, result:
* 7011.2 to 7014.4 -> 1.19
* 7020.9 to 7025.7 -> 1.31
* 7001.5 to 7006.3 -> 1.12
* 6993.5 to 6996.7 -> 1.17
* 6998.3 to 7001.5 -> 1.12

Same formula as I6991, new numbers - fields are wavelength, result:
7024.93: 1.318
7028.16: 1.324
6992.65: 1.293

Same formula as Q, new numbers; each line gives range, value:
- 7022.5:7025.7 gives 1.287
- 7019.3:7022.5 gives 1.324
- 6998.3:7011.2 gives 1.075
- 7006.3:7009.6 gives 1.192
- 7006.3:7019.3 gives 1.164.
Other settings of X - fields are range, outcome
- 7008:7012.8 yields 1.18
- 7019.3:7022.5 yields 1.36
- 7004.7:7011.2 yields 1.18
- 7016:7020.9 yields 1.43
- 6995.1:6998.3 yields 1.16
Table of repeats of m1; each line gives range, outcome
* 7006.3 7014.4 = 1.209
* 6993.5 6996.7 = 1.189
